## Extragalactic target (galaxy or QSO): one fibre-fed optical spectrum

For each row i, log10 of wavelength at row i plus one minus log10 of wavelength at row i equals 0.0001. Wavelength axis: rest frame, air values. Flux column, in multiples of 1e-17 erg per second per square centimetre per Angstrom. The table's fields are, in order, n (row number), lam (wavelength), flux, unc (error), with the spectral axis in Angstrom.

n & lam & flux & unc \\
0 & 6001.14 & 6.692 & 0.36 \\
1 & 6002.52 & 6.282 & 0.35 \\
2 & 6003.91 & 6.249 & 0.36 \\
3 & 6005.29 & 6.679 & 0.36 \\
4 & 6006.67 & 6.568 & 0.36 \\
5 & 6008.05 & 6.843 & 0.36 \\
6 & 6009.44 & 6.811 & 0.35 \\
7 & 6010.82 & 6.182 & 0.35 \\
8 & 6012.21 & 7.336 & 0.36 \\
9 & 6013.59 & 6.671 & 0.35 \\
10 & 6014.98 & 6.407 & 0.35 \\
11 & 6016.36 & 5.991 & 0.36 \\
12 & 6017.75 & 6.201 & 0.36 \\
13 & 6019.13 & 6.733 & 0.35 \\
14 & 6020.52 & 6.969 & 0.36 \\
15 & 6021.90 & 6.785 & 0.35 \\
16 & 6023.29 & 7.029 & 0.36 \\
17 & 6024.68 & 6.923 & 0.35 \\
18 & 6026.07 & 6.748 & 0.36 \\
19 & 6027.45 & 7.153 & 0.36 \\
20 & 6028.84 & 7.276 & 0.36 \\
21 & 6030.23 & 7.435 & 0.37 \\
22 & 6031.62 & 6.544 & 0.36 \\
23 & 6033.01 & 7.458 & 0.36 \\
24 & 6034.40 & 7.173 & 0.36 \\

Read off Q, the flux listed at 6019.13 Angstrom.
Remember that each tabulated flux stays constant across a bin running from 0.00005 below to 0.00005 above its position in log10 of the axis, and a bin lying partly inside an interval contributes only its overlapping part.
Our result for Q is 6.733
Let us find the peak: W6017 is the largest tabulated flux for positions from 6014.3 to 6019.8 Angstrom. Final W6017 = 6.733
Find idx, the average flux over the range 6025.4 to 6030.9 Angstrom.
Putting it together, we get 7.16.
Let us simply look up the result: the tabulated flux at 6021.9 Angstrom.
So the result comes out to 6.785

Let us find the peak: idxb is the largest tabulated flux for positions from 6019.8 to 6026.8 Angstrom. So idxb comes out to 7.029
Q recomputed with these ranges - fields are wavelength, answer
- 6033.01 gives 7.458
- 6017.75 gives 6.201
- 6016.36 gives 5.991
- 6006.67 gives 6.568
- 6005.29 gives 6.679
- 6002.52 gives 6.282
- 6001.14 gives 6.692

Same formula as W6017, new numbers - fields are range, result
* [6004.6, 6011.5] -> 6.843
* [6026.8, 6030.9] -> 7.435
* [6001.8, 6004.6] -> 6.282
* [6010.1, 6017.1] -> 7.336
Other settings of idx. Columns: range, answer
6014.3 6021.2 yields 6.46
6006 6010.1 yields 6.74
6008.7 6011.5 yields 6.5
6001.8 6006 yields 6.41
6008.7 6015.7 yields 6.68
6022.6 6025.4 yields 6.96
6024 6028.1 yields 6.95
